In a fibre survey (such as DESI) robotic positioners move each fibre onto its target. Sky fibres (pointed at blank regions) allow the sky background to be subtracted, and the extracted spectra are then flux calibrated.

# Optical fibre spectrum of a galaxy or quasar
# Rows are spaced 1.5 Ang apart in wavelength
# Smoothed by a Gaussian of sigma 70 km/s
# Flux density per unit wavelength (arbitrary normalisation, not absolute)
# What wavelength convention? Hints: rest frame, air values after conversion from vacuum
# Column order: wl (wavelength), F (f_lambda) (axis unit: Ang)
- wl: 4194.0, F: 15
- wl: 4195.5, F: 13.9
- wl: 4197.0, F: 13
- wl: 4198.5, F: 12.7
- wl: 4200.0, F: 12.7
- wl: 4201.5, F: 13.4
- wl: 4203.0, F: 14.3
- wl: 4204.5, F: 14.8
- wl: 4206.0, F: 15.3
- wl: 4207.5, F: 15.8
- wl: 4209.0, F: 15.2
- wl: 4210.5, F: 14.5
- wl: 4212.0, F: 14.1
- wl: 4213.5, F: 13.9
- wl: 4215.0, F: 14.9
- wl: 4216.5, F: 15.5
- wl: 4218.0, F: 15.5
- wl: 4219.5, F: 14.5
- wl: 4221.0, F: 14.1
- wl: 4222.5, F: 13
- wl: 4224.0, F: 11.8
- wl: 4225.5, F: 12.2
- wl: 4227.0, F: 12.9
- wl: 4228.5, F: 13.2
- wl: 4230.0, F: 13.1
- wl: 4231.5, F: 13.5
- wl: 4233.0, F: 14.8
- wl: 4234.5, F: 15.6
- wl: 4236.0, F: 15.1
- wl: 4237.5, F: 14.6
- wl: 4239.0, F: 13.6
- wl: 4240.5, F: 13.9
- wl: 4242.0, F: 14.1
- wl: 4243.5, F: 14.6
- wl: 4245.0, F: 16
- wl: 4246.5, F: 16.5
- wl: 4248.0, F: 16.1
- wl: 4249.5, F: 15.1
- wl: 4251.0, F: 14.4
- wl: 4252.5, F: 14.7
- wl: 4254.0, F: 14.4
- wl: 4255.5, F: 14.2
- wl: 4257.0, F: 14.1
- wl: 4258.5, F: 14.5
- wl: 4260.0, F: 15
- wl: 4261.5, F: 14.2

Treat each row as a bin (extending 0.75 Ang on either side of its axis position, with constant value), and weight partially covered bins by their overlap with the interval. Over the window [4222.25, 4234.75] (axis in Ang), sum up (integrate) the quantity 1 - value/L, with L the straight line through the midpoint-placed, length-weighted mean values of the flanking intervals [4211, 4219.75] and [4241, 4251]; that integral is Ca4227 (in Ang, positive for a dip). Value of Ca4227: 1.4 Ang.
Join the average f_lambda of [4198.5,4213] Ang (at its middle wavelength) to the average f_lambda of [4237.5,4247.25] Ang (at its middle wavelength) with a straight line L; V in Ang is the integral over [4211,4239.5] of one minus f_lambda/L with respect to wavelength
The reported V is 1.1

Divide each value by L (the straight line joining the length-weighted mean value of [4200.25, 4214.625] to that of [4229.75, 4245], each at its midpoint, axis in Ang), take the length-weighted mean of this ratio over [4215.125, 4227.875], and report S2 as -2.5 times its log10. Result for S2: 0.057 mag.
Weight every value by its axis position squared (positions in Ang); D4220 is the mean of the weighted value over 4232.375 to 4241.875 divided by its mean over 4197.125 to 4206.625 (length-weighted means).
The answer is 1.1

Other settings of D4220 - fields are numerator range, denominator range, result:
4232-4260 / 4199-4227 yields 1.06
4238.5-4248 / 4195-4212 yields 1.07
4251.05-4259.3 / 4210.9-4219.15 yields 0.99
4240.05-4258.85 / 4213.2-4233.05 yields 1.09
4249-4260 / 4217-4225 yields 1.07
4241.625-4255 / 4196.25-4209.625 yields 1.09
